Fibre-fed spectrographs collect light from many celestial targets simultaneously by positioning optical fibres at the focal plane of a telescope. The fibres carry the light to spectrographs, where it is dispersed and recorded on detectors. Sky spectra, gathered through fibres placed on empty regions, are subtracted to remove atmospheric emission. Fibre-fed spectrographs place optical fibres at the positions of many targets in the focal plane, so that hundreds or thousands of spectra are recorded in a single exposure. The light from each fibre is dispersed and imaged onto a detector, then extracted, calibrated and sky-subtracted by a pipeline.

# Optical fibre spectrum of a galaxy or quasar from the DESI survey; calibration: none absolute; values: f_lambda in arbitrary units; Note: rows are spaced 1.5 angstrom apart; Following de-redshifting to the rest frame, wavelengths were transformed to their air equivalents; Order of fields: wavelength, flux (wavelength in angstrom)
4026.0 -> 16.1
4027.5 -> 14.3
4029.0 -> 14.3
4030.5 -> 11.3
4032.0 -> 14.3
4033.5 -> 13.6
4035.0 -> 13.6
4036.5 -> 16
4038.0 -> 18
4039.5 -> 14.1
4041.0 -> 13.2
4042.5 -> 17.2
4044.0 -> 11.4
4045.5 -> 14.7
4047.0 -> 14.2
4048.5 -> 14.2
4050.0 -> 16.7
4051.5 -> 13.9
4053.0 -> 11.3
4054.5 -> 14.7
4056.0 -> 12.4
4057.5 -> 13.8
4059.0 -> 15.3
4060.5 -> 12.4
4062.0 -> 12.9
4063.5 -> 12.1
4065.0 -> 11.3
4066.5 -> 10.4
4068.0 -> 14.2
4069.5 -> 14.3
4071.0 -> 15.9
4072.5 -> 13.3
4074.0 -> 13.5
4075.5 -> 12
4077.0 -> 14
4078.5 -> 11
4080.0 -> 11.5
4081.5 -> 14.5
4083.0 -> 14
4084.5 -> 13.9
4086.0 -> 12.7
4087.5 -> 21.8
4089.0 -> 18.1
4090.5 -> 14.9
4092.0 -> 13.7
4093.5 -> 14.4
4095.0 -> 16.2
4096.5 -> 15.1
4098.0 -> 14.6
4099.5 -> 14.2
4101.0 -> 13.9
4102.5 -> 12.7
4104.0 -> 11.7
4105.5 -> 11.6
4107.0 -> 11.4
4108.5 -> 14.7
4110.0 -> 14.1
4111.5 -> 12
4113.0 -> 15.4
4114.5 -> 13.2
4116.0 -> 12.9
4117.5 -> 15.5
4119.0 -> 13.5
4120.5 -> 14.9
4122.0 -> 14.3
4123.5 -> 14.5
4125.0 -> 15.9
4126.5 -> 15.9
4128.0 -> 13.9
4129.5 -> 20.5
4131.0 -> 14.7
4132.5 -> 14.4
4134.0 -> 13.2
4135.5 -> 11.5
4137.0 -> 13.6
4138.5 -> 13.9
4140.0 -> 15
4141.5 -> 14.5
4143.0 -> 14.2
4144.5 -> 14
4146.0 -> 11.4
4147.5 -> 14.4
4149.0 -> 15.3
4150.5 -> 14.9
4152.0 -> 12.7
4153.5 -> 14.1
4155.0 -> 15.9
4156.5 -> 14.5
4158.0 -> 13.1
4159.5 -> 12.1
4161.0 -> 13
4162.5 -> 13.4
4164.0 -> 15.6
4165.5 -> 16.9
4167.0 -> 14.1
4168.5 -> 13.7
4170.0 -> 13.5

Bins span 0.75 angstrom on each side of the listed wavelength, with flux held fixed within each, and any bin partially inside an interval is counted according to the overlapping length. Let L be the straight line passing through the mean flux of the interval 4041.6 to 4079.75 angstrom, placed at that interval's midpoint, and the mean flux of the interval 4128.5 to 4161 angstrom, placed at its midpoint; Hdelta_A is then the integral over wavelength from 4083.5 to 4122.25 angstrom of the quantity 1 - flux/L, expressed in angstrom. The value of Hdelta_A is -1.3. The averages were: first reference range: 13.5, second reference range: 14.2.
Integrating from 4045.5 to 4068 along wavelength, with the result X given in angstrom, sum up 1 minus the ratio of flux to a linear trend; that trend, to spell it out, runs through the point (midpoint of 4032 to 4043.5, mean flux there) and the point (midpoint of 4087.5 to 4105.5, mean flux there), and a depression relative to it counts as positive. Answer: 2.3 angstrom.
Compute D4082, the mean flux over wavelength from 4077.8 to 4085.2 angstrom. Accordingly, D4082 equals 13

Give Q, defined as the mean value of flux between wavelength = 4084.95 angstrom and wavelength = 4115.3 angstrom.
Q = 14.3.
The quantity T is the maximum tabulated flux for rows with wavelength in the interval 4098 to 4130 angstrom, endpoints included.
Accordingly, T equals 20.5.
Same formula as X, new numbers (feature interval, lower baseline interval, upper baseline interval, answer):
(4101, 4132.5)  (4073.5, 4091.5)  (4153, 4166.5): 0.32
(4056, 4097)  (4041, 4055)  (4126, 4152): 0.90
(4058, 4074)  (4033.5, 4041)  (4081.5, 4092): 2.24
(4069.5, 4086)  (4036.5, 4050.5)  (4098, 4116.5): 0.73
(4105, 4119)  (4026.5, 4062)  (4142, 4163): 0.46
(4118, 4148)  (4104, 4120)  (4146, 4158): -1.29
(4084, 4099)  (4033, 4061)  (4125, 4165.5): -1.32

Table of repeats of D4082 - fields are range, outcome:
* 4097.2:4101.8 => 14.2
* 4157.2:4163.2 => 12.9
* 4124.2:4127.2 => 15.9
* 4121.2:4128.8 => 14.9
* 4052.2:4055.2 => 13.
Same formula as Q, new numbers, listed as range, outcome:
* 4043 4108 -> 13.8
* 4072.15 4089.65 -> 14.2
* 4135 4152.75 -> 13.8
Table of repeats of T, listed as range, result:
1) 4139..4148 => 15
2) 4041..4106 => 21.8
